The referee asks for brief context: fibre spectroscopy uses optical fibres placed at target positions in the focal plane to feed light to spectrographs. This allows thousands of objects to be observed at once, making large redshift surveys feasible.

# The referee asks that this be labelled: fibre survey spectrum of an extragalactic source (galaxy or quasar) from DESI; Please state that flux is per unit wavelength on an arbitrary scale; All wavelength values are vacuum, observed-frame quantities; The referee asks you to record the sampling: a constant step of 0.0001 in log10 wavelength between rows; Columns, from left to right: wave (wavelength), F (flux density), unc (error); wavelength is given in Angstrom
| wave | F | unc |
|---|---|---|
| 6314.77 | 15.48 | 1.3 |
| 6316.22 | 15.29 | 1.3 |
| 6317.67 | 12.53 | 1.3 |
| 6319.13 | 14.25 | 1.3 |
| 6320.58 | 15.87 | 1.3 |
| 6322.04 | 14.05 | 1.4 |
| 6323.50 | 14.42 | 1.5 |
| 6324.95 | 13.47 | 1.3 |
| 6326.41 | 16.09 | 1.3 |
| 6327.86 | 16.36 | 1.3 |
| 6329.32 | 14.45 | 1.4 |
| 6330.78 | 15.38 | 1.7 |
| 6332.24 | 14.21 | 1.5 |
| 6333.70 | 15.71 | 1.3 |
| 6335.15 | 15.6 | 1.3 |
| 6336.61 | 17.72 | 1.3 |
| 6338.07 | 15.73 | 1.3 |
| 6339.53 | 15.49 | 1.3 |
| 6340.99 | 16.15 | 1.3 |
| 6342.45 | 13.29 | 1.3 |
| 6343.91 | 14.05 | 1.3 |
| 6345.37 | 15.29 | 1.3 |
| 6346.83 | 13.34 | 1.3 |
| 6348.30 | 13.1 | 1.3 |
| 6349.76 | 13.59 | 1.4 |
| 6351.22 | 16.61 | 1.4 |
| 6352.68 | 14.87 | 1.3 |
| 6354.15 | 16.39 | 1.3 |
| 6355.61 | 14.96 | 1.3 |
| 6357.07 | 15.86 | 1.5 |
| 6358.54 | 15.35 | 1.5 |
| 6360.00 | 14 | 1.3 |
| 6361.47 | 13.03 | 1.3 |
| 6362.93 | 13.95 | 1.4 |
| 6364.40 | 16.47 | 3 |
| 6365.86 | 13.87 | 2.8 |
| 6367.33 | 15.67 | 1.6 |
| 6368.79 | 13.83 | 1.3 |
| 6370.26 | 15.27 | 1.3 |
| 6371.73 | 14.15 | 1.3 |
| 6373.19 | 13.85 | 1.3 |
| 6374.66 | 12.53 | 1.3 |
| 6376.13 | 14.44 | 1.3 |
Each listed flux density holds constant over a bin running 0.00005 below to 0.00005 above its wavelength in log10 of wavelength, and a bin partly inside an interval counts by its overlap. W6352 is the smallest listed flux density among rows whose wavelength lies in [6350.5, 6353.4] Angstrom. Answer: 14.87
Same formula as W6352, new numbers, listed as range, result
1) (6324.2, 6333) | 13.47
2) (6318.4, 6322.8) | 14.05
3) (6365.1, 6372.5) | 13.83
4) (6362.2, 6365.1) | 13.95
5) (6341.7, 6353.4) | 13.1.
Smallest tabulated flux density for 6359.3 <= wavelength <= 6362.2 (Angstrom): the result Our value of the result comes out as 13.03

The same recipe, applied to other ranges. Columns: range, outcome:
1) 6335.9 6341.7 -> 15.49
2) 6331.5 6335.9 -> 14.21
